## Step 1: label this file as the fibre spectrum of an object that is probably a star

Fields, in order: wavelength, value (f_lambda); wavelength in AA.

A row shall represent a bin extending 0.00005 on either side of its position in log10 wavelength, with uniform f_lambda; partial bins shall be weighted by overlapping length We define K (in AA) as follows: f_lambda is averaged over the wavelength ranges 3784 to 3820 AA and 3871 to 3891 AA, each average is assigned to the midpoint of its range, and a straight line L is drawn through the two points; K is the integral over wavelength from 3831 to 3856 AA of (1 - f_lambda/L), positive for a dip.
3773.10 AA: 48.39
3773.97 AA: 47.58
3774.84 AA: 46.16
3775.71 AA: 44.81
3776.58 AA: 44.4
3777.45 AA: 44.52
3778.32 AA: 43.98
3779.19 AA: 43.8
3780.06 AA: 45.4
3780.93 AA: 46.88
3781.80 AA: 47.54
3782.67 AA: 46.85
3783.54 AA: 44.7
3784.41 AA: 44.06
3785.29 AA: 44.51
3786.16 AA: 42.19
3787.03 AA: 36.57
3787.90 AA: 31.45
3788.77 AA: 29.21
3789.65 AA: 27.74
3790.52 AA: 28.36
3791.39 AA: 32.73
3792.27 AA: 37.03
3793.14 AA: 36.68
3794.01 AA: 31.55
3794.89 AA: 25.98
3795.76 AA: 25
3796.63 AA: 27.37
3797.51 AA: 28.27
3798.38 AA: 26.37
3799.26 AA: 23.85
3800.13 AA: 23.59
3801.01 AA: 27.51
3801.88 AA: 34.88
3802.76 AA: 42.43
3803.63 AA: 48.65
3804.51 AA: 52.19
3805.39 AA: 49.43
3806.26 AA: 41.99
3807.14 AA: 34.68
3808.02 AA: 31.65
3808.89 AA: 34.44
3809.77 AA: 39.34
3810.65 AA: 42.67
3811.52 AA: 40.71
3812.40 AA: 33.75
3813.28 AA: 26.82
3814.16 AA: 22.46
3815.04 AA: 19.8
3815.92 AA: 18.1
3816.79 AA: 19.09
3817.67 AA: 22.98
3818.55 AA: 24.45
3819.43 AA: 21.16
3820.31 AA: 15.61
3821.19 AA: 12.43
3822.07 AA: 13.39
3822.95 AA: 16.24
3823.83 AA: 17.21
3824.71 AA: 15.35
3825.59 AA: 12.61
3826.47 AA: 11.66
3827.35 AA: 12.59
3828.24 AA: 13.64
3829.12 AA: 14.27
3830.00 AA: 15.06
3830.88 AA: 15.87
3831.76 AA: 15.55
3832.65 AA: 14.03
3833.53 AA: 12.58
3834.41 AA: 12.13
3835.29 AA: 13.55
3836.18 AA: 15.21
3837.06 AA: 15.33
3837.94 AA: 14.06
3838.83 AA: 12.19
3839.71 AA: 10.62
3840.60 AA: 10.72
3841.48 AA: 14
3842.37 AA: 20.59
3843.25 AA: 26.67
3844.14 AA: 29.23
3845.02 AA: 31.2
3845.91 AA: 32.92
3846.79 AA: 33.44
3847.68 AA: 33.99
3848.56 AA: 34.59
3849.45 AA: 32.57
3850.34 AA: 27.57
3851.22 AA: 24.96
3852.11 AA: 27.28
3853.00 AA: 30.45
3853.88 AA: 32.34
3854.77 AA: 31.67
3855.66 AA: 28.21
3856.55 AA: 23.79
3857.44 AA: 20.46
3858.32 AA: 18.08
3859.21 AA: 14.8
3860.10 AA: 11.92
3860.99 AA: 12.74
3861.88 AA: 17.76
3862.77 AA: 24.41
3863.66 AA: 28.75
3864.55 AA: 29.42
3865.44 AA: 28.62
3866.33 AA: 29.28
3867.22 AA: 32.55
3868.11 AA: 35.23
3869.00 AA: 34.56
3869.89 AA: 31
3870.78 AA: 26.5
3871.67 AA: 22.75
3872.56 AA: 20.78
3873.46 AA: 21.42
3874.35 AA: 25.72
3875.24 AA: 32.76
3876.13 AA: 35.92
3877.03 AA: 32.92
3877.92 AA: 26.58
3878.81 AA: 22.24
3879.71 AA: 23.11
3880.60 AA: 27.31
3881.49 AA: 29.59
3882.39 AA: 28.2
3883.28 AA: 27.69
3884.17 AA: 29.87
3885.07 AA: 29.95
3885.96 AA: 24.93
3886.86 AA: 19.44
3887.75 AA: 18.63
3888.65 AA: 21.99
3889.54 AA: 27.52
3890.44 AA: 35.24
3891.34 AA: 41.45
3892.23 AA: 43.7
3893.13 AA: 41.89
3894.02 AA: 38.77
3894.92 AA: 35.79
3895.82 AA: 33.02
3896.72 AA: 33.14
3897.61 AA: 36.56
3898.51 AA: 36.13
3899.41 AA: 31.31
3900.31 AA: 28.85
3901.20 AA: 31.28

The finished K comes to 5.6 AA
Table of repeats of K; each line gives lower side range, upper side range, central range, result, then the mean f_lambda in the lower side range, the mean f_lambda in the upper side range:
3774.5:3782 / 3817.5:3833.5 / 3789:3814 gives -3.7 AA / 45.2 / 15.6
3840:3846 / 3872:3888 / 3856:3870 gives 0.2 AA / 22.7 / 26.6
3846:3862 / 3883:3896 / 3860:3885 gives 1.4 AA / 25.7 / 31.3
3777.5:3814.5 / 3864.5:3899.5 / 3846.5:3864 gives 3.7 AA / 36.4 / 30.1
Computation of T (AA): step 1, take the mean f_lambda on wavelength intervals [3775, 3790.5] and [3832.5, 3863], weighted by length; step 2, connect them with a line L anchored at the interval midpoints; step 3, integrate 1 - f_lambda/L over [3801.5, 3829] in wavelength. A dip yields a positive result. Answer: 4.7 AA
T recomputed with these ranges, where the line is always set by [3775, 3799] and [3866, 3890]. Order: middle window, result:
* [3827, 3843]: 8.9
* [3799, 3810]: -0.7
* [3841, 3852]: 0.9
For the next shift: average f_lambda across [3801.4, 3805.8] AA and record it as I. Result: 45.3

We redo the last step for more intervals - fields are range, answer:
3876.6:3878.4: 29.7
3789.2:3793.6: 32.5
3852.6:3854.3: 31.5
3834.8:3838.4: 14.5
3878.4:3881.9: 25.6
